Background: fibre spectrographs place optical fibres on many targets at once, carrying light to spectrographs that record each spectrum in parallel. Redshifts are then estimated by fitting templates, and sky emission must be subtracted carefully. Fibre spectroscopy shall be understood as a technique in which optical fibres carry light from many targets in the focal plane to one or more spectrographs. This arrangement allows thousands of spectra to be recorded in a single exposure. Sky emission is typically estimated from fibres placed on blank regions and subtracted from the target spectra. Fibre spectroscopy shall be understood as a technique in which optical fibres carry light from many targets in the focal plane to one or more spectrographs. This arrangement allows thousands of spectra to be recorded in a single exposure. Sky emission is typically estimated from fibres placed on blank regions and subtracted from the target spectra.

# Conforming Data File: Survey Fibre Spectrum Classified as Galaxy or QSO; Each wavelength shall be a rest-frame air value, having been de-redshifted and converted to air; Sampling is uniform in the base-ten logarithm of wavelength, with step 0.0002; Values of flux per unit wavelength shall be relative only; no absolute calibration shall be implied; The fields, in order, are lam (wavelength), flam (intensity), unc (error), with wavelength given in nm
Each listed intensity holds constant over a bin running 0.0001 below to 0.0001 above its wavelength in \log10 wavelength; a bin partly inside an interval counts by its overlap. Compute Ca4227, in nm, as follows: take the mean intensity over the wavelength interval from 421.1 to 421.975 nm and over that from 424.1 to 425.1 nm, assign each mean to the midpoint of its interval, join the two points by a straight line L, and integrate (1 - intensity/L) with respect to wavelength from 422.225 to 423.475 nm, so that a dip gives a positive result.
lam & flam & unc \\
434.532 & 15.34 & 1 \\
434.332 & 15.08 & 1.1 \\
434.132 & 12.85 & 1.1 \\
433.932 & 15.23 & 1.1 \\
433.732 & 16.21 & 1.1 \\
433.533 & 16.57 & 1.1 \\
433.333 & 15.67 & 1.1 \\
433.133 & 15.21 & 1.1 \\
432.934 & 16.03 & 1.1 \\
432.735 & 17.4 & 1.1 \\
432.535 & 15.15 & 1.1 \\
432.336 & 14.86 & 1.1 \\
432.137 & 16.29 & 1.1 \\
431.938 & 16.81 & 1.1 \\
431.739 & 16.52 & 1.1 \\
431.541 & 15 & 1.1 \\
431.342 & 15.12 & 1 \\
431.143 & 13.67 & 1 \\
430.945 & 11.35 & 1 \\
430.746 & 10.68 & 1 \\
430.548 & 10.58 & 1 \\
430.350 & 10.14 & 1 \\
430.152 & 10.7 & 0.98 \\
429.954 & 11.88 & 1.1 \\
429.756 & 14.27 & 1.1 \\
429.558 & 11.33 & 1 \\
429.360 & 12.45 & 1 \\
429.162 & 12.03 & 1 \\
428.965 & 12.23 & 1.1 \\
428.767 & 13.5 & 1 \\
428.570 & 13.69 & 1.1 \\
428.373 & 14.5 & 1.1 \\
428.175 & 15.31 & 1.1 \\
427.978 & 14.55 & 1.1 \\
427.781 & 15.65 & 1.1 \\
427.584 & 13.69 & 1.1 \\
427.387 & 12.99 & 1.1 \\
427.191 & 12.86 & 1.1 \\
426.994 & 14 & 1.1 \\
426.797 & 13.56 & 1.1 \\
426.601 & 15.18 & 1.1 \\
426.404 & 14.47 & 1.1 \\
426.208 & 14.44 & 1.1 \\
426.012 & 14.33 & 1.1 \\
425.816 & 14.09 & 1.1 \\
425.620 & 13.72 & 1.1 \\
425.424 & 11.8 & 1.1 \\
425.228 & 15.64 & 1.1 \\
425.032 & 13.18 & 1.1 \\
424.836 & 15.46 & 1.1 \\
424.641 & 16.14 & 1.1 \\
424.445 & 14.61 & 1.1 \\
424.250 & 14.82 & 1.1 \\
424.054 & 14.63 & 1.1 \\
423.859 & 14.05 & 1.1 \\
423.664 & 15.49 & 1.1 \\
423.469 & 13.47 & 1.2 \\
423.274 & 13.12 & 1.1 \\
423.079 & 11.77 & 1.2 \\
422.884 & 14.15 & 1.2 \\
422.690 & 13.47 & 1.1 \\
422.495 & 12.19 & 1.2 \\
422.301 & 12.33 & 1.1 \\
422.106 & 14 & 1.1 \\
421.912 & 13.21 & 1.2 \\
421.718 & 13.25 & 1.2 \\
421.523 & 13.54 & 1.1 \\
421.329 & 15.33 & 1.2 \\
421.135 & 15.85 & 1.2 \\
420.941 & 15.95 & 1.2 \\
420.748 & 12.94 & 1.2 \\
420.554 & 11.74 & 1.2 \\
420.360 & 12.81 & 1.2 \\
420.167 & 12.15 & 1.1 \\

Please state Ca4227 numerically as 0.14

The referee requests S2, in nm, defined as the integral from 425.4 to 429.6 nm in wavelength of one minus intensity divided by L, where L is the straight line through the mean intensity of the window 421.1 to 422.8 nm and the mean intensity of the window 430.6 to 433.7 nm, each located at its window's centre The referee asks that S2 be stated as 0.20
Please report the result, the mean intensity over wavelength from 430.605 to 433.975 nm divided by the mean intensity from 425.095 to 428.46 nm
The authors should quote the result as 1.07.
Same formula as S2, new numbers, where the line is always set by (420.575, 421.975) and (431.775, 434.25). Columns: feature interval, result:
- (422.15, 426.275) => 0.176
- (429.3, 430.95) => 0.415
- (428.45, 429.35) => 0.137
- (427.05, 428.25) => 0.069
